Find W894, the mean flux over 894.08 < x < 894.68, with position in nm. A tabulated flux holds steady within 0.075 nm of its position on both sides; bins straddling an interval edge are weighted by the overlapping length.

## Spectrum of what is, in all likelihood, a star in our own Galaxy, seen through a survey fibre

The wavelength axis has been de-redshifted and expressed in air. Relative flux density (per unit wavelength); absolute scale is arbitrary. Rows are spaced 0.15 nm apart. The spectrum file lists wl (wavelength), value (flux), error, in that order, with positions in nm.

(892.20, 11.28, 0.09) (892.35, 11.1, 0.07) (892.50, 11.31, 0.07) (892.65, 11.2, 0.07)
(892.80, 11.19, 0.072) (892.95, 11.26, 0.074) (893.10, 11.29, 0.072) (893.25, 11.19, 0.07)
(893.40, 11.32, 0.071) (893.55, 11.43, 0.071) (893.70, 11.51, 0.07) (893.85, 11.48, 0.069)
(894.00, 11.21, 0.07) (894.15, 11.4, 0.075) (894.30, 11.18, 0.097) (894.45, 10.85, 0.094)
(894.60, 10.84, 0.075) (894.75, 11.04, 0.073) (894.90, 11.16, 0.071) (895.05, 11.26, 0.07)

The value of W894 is 11.1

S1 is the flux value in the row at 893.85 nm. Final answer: 11.48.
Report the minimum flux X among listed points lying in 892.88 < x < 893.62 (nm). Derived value 11.19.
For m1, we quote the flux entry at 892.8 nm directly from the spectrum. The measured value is 11.19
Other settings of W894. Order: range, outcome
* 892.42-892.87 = 11.2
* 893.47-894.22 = 11.4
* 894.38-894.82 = 10.9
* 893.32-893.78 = 11.4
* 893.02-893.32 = 11.2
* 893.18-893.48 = 11.3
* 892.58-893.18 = 11.2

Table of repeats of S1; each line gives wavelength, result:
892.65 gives 11.2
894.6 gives 10.84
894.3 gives 11.18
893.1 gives 11.29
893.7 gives 11.51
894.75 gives 11.04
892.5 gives 11.31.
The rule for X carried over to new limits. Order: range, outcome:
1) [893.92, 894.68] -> 10.84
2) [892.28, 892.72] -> 11.1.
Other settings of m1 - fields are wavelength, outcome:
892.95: 11.26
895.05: 11.26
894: 11.21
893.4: 11.32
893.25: 11.19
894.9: 11.16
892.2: 11.28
